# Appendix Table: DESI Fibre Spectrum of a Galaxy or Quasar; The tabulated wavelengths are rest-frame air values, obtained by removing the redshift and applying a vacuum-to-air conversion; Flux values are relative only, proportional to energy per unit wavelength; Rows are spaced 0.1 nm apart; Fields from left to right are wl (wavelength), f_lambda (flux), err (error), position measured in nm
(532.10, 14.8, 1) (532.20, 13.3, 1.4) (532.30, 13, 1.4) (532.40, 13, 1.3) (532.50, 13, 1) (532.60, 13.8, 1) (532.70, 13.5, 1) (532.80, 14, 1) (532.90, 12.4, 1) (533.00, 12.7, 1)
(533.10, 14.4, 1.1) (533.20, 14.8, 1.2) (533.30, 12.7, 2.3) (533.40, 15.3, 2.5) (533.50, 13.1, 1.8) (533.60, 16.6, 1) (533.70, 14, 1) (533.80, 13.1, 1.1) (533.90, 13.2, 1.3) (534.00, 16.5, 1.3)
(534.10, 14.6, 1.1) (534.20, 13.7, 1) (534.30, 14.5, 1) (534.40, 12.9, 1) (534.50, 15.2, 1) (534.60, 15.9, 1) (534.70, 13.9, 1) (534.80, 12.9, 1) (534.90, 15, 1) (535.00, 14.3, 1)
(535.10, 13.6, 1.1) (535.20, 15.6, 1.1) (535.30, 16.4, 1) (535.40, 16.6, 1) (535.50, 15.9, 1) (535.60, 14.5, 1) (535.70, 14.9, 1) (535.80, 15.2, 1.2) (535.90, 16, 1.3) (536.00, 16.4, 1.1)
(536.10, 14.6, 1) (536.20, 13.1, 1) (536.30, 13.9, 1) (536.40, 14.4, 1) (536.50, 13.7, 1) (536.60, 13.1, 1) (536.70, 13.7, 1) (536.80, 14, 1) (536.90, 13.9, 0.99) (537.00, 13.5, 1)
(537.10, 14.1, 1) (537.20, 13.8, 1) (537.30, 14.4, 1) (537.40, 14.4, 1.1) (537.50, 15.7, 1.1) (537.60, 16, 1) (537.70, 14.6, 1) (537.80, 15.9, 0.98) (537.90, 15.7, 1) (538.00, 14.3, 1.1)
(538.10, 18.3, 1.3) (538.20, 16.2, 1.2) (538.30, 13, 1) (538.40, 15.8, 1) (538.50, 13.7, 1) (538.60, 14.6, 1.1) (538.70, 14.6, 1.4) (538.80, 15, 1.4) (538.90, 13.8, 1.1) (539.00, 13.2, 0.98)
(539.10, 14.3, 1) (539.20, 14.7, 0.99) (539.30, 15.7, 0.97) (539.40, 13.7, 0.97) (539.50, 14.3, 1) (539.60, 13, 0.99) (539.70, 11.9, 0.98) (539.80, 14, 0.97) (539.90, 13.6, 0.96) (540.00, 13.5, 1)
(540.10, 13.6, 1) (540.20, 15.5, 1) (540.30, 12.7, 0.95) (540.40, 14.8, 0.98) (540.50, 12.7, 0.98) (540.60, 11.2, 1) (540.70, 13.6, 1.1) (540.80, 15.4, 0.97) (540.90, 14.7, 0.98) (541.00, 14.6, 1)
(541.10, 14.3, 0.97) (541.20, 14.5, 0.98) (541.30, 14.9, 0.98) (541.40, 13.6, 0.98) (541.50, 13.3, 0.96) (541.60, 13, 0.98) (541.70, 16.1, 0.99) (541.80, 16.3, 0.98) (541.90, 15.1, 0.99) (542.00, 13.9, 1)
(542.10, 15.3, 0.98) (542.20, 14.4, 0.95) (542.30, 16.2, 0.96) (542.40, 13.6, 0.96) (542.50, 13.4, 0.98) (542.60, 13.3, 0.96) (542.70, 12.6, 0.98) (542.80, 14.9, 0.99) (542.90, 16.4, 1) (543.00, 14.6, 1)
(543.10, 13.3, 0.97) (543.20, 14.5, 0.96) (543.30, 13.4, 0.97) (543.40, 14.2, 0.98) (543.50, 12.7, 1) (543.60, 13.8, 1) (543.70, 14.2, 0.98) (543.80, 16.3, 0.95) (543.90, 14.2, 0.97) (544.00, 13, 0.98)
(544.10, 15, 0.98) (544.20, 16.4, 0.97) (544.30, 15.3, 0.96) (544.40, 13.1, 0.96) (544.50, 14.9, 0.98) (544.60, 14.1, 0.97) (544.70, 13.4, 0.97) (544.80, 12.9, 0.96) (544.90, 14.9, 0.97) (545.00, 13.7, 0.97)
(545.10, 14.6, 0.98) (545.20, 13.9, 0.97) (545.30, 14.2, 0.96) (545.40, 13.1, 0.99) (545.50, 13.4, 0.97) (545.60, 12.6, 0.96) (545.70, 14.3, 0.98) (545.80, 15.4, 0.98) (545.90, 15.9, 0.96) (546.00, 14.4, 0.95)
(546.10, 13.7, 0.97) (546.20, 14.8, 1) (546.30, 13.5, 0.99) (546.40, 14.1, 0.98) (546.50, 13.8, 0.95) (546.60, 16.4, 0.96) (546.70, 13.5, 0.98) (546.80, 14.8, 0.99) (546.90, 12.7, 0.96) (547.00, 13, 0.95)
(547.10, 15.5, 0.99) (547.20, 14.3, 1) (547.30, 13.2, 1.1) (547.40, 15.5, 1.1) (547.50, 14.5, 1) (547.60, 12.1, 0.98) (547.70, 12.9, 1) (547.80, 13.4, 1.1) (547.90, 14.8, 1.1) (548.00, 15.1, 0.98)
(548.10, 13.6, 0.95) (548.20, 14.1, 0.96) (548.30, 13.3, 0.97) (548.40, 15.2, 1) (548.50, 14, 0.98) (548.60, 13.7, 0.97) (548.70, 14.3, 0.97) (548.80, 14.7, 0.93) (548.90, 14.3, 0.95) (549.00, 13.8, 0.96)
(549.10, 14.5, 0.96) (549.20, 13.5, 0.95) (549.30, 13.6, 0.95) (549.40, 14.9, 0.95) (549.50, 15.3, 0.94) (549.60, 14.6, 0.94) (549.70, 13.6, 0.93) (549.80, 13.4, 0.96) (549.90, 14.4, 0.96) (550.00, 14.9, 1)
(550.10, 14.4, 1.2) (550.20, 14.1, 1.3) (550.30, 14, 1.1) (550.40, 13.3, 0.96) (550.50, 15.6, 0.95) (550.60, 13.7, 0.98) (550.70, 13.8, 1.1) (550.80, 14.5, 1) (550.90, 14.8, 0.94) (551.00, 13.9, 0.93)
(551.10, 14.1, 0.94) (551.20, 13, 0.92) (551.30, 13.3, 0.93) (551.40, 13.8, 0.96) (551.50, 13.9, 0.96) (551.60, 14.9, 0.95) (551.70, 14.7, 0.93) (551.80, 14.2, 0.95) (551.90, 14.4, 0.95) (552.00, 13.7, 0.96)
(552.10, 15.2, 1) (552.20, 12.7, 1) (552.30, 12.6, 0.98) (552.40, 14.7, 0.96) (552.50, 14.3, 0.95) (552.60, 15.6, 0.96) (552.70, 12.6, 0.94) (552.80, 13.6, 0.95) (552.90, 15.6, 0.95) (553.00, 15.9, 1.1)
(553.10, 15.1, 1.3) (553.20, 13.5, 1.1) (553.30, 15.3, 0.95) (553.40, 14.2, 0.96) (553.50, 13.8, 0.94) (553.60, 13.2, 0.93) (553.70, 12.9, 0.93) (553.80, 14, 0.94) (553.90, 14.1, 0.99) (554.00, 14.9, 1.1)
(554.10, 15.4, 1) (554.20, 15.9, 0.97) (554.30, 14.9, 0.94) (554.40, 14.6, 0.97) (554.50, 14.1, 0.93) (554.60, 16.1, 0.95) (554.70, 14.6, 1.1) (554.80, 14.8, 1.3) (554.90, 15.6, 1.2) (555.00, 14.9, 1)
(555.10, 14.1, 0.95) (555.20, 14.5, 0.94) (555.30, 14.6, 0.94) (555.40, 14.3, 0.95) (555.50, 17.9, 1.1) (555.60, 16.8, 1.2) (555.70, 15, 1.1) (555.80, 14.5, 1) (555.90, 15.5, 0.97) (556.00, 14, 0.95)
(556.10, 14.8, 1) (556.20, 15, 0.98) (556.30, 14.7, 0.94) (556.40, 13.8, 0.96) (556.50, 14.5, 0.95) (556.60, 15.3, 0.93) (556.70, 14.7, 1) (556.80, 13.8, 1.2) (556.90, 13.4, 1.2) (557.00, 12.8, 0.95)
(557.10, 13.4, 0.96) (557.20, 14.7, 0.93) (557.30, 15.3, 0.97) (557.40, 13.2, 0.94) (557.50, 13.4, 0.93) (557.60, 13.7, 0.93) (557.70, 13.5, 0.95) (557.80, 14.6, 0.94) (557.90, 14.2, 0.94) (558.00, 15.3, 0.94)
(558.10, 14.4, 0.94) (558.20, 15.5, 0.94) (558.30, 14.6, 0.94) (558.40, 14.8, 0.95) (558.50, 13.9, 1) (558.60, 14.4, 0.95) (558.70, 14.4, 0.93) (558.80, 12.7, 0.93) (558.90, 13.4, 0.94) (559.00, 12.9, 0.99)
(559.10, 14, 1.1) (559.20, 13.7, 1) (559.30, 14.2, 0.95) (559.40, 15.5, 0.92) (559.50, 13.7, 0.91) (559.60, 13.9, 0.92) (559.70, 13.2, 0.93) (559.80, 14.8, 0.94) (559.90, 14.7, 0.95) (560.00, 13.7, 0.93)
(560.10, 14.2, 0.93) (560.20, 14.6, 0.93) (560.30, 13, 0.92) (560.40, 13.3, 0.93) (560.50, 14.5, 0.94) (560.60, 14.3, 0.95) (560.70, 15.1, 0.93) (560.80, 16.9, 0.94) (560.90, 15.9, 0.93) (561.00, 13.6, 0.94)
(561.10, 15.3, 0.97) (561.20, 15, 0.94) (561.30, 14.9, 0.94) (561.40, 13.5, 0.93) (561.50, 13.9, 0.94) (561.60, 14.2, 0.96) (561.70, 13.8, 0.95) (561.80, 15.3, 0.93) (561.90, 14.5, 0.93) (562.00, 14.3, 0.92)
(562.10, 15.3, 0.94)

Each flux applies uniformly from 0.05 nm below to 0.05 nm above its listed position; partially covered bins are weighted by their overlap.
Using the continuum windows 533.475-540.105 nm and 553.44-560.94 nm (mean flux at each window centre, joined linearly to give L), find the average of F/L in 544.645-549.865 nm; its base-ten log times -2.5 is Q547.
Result 0.03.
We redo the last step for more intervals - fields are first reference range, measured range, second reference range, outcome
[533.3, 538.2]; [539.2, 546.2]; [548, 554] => 0.02 mag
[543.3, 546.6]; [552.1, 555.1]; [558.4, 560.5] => -0.03 mag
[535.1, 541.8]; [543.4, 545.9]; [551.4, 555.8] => 0.03 mag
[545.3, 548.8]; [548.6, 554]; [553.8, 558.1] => 0.01 mag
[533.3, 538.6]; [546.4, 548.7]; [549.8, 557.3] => 0.03 mag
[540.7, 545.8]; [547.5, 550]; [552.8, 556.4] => 0.03 mag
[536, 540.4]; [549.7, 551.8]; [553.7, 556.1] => 0.05 mag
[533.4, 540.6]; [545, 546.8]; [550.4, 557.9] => 0.02 mag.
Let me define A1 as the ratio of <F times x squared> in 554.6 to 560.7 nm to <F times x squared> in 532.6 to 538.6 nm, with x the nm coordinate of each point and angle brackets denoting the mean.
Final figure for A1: 1.07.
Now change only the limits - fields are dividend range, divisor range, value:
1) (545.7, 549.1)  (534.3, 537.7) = 1.01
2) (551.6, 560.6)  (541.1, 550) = 1.05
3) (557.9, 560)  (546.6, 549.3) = 1.05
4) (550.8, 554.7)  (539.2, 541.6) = 1.08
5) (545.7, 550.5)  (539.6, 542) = 1.04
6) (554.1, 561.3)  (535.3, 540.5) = 1.07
